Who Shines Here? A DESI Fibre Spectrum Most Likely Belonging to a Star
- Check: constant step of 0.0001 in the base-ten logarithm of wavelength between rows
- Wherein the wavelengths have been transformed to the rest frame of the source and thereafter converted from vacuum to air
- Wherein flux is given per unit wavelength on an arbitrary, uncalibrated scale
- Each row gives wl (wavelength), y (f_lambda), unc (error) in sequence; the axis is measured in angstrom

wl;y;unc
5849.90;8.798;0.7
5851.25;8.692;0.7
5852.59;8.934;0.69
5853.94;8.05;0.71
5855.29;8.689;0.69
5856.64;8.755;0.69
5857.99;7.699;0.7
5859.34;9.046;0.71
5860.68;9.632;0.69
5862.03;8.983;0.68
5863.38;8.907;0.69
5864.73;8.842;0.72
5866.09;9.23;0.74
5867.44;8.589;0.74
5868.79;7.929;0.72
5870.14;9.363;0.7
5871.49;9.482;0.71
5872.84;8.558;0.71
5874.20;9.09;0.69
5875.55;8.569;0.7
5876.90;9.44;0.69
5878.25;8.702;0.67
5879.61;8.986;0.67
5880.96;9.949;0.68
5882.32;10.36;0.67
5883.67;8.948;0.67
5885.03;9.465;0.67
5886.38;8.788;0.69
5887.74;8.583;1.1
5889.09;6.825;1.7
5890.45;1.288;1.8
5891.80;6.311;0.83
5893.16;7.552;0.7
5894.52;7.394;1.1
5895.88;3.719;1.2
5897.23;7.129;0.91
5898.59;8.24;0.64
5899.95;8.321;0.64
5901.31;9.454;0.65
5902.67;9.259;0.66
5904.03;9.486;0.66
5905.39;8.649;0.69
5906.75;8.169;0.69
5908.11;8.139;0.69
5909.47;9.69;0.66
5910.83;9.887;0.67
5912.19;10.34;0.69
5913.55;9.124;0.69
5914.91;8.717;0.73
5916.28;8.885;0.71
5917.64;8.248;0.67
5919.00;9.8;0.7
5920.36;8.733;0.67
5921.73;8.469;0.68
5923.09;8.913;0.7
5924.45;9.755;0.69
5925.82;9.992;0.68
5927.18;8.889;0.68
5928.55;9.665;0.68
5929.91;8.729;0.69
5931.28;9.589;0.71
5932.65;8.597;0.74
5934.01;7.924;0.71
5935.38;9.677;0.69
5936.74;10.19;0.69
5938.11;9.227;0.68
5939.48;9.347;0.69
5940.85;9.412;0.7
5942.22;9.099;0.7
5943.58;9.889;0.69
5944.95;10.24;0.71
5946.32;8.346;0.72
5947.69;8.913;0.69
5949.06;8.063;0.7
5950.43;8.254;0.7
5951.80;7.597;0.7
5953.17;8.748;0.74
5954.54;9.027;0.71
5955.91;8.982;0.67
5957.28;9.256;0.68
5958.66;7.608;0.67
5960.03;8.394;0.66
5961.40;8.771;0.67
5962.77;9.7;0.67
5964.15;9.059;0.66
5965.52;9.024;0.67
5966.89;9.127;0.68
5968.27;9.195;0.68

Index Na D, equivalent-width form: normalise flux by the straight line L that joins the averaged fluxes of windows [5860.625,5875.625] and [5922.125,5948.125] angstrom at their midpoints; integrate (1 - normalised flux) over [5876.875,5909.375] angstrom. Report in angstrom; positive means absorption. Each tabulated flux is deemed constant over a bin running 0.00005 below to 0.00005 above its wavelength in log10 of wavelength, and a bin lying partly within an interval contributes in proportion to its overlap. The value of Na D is 3.6 angstrom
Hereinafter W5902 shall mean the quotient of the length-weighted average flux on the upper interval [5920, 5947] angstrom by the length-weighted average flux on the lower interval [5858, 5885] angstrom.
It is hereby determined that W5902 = 1.0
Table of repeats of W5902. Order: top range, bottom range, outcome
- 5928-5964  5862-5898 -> 1.10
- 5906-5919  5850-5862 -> 1.04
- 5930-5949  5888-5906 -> 1.27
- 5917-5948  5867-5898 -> 1.15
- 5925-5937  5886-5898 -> 1.45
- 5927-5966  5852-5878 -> 1.02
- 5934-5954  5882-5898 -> 1.27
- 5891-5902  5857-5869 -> 0.82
